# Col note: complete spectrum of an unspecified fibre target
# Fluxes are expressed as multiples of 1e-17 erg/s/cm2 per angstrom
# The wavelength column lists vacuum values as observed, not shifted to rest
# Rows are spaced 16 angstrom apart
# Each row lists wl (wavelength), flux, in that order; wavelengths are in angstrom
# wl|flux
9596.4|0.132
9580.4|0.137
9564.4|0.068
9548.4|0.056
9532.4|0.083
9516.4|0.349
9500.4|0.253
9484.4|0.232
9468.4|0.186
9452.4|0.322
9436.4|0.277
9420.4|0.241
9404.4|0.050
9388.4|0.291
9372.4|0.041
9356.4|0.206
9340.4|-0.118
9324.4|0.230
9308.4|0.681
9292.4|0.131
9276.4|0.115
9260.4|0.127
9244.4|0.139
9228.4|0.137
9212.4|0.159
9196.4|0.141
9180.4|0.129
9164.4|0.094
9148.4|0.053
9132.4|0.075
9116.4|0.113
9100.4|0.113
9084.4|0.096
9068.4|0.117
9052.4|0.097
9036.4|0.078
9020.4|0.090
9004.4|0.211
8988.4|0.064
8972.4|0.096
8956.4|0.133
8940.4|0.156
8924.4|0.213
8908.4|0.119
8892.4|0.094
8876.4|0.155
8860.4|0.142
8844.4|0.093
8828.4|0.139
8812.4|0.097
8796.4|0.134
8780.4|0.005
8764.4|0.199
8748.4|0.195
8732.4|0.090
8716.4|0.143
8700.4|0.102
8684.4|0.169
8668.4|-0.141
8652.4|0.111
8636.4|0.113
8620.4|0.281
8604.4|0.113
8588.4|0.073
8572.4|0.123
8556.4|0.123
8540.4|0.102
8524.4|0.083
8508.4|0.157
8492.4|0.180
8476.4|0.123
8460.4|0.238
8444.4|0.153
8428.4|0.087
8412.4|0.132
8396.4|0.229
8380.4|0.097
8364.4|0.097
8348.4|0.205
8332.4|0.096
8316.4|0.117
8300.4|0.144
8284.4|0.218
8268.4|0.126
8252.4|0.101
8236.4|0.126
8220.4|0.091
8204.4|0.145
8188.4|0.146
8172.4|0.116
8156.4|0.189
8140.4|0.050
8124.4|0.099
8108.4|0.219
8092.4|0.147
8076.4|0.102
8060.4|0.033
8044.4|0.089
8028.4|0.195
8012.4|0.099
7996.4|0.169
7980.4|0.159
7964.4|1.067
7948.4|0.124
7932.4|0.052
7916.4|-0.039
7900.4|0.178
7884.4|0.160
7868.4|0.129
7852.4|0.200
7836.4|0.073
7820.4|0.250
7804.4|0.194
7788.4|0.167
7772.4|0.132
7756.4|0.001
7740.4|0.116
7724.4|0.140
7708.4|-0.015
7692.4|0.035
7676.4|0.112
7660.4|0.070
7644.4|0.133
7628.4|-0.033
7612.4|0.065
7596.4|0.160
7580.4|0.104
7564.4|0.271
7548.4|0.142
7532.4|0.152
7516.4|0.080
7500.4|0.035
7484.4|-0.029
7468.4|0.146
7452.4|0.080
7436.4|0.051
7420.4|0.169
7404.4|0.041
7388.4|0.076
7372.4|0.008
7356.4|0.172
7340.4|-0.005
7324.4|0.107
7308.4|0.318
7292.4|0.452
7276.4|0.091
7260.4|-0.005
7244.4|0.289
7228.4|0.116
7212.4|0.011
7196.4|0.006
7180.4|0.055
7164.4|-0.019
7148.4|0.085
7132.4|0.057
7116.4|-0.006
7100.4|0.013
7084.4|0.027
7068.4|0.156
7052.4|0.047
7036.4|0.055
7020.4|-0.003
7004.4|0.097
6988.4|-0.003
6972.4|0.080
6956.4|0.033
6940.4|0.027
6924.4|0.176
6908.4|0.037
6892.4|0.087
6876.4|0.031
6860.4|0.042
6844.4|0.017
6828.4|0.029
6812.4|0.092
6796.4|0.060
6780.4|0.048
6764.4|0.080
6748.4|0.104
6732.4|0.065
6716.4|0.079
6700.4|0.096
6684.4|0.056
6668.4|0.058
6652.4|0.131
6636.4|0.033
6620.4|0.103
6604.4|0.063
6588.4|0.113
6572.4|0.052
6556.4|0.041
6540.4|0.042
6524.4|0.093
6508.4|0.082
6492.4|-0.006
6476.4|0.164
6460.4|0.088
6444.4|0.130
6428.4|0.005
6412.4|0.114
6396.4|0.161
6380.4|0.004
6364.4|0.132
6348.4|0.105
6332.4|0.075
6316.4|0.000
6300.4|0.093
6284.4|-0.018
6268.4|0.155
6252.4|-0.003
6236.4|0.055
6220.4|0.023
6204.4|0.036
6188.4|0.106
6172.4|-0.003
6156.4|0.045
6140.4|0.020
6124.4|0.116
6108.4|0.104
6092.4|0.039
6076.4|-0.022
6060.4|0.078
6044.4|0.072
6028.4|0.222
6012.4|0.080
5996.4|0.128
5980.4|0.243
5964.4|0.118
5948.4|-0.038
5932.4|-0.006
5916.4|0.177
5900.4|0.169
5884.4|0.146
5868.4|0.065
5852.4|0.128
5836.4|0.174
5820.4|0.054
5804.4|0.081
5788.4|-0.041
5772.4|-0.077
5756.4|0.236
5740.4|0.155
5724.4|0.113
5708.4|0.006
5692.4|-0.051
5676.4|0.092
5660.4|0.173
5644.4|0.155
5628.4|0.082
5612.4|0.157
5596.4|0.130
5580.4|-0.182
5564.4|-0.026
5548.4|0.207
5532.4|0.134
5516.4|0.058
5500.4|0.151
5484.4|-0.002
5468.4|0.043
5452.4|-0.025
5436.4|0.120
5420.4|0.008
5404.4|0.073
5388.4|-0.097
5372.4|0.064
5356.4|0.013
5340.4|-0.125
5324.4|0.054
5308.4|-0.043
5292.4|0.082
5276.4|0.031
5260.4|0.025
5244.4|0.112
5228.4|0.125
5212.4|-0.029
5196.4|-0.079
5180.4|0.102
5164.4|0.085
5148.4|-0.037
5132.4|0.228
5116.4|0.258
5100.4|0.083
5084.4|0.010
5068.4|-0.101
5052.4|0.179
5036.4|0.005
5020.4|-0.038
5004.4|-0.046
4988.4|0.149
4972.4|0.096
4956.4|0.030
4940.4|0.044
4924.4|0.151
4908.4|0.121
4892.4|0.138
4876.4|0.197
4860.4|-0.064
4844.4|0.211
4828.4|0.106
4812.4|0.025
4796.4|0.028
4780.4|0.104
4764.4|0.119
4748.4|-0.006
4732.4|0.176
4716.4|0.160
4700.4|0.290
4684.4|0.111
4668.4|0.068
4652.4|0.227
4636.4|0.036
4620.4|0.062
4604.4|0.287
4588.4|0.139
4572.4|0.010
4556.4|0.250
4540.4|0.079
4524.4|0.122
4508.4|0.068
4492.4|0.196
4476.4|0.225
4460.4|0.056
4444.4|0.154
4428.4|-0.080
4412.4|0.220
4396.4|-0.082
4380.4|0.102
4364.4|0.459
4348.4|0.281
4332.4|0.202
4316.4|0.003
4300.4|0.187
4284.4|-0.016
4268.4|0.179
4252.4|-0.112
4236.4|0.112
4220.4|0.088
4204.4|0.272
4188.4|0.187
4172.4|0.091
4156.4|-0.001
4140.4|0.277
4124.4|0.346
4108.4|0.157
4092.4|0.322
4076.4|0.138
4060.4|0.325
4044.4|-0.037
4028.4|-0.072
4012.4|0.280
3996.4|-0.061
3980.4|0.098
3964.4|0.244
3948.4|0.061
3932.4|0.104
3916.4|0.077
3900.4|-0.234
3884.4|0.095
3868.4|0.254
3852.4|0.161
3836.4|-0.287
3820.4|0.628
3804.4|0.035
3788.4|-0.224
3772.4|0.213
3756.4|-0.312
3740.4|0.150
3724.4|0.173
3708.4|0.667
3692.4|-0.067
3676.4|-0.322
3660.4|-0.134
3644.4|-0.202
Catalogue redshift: 0.96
